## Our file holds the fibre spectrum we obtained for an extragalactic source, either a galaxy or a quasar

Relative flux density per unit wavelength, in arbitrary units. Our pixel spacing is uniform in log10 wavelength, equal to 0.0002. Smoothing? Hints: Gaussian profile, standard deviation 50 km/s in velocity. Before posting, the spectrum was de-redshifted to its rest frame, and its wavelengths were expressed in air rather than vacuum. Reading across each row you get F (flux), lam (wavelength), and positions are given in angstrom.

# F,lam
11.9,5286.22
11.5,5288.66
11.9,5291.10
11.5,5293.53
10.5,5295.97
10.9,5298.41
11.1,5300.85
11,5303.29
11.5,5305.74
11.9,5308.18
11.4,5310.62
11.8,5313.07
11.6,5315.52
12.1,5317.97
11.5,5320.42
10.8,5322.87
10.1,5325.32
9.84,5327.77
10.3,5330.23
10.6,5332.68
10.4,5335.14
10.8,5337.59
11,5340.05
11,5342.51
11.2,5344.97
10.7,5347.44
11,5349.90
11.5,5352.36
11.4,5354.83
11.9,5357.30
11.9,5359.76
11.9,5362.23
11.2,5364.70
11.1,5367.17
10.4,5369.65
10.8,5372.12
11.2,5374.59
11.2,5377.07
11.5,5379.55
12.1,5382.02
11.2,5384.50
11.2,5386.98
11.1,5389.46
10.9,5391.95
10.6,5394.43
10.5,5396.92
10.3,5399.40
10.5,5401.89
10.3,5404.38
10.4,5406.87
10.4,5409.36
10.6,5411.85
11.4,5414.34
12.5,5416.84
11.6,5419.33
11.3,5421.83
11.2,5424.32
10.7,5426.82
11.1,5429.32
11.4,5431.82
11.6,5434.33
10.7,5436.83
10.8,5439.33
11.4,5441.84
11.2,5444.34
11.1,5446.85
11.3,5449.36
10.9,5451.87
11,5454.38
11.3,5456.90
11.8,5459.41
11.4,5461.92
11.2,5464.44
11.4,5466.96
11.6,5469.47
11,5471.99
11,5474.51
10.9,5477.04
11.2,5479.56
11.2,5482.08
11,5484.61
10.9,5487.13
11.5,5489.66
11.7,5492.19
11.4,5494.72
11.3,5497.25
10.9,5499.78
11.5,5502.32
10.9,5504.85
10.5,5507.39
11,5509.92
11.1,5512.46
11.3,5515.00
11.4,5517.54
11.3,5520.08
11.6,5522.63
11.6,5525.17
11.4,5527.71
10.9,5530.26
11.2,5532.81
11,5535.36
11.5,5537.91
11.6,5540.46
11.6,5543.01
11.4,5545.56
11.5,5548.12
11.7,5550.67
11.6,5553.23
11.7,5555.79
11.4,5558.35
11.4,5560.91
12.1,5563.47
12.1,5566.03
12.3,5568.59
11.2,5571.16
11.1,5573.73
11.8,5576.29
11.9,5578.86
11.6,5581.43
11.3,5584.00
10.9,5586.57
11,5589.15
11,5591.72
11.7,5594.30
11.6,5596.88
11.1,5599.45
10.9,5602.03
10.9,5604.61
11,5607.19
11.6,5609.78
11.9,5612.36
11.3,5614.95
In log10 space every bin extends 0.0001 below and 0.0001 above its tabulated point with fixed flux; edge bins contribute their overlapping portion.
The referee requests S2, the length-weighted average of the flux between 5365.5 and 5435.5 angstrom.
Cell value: 11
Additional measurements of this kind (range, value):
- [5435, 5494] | 11.2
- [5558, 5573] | 11.7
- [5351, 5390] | 11.4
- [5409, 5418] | 11.3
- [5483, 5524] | 11.2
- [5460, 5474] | 11.3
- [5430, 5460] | 11.2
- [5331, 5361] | 11.1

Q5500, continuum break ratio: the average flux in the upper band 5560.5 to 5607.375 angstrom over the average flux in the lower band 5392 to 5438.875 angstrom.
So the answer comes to 1.0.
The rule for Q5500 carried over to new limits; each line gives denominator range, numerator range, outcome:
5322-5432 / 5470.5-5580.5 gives 1.03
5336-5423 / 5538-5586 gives 1.05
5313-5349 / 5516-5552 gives 1.05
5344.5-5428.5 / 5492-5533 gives 1.01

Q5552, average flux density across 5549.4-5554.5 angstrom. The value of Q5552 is 11.6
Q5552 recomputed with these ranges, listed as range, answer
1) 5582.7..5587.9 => 11.1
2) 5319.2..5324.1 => 11.2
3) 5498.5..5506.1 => 11.1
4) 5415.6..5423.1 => 11.8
